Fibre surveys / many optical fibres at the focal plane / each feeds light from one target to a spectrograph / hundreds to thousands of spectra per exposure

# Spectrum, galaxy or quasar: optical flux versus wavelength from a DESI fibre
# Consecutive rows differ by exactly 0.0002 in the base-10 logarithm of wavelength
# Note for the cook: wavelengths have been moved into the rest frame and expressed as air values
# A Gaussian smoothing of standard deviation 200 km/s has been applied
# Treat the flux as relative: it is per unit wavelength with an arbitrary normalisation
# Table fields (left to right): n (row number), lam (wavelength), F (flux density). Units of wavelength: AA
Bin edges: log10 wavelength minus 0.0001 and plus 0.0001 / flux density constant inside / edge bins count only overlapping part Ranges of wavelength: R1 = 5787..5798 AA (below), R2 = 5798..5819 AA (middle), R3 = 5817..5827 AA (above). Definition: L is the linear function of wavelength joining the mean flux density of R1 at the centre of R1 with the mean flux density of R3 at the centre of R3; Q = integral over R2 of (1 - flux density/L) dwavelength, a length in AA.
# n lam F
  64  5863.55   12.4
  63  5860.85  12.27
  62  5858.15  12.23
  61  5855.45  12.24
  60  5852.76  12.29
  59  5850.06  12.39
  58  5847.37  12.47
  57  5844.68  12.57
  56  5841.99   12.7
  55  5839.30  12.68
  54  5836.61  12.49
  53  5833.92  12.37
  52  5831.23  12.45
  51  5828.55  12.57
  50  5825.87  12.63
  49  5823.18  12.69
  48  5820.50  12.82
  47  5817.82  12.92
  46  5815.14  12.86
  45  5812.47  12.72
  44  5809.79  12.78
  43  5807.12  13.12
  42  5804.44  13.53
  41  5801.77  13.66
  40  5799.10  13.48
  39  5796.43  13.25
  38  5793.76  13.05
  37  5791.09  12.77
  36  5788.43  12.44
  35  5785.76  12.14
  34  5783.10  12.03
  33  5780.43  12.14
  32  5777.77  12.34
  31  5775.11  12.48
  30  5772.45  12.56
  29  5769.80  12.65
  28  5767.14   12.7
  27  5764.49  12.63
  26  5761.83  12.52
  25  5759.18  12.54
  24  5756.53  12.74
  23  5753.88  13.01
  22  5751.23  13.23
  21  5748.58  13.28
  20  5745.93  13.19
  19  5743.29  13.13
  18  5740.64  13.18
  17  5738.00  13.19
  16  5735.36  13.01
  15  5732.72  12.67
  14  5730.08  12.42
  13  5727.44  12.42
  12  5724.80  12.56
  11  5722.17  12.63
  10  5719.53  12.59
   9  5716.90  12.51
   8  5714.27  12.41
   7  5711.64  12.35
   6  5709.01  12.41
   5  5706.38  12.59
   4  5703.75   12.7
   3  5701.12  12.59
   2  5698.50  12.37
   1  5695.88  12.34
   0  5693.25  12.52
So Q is -0.5 AA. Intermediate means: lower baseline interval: 12.9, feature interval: 13.1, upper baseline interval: 12.8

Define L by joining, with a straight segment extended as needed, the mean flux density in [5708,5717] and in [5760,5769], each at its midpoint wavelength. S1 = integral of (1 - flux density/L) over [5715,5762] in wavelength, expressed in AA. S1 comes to -1.2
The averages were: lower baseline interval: 12.4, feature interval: 12.8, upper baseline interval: 12.6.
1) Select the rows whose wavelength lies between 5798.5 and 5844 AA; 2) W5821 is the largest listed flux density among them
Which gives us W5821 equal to 13.66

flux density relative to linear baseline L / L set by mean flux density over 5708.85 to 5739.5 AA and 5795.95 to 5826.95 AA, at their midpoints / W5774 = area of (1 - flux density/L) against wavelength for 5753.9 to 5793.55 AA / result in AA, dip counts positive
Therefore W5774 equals 1.05 AA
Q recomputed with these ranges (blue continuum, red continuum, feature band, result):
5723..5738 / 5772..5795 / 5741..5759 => -0.7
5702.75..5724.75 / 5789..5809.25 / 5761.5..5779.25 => 0.6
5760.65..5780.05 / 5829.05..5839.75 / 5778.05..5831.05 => -1.3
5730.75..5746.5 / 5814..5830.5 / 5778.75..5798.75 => 0.4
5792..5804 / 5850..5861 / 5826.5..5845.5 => 0.1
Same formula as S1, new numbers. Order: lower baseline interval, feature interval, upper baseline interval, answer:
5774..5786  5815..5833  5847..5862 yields -0.61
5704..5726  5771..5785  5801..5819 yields 0.63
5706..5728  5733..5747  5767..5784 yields -0.73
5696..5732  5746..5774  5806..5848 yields -0.51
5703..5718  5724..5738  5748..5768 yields -0.05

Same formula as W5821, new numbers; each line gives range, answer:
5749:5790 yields 13.23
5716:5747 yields 13.19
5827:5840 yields 12.68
